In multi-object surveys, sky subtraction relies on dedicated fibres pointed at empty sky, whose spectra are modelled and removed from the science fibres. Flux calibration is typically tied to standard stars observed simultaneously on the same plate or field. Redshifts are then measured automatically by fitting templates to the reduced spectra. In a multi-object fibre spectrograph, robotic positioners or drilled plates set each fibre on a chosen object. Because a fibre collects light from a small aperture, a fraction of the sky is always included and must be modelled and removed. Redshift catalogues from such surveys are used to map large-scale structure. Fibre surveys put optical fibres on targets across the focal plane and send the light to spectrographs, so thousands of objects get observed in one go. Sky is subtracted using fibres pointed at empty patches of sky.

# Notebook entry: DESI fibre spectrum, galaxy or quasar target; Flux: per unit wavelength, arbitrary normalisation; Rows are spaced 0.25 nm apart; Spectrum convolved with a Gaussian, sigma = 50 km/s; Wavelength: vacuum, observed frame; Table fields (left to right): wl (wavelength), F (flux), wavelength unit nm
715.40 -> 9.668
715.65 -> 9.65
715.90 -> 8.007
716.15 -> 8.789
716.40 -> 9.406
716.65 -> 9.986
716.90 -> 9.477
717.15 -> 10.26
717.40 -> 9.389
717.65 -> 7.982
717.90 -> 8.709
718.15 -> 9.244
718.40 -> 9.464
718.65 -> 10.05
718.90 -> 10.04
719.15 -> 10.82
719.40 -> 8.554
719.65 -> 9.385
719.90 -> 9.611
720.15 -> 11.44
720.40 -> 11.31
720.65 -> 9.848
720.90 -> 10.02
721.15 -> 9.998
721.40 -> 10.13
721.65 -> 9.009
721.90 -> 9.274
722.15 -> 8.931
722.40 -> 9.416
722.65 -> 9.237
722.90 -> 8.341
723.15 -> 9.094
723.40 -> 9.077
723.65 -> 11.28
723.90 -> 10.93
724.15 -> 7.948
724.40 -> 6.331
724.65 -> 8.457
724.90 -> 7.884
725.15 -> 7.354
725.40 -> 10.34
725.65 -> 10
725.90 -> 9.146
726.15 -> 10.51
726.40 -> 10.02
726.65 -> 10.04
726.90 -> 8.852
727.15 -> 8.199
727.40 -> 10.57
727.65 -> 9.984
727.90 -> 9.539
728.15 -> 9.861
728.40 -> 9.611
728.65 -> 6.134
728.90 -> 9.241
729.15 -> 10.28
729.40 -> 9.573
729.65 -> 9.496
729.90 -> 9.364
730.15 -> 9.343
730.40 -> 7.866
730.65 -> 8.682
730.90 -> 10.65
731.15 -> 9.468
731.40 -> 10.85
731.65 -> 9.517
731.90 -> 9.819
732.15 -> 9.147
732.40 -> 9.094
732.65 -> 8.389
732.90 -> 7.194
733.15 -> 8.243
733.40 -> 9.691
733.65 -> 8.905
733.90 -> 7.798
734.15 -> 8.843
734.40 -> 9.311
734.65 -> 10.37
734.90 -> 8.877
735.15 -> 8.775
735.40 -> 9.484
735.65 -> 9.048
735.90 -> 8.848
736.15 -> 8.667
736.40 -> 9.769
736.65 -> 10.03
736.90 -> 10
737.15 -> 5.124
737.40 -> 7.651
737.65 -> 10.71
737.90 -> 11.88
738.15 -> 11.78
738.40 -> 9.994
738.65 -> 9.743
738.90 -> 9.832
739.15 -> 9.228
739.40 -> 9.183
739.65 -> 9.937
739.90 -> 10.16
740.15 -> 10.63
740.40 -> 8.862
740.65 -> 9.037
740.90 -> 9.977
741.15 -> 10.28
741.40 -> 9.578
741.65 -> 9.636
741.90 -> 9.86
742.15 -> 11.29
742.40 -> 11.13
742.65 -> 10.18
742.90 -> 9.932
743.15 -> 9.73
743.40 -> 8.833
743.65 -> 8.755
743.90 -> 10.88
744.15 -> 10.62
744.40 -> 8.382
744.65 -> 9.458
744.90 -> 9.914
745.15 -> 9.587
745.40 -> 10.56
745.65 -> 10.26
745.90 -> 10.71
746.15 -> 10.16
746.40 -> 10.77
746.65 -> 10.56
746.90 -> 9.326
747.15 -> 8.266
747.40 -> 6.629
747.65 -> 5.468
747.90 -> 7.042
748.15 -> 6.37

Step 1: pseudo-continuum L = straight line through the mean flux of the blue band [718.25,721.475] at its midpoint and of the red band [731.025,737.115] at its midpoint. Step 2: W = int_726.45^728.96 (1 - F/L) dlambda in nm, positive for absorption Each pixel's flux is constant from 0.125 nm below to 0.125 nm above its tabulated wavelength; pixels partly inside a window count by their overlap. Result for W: 0.08 nm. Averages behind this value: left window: 10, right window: 9.11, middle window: 9.23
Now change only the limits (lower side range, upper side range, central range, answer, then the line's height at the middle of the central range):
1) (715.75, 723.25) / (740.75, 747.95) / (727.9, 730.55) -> 0.13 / 9.55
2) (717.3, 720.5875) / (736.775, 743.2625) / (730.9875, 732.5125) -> 0.01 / 9.77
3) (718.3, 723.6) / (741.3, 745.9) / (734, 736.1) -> 0.15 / 9.85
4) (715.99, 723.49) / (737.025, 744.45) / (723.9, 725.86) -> 0.22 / 9.6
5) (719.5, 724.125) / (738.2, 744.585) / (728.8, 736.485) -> 0.49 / 9.8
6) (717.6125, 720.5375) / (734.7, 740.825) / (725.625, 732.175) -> 0.10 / 9.62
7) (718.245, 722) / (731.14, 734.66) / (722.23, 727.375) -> 0.25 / 9.61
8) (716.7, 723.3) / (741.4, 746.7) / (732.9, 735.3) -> 0.23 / 9.85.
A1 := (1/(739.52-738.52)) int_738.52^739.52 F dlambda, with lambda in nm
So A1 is 9.5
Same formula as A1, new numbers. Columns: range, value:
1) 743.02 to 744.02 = 9.54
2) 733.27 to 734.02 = 8.8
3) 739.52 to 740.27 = 10.2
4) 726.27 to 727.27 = 9.29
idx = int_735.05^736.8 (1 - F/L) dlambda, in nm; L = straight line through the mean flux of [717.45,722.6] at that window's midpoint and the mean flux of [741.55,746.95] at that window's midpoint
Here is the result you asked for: 0.12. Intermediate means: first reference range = 9.65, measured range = 9.25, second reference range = 10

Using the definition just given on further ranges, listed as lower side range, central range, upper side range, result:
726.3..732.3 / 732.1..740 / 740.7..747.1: 0.362 nm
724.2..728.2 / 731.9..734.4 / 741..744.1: 0.220 nm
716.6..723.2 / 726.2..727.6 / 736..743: 0.007 nm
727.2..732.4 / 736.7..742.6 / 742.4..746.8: -0.007 nm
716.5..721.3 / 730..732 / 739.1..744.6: 0.057 nm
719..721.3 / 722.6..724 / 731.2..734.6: 0.025 nm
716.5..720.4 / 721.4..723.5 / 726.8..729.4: 0.086 nm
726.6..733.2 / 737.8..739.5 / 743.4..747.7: -0.156 nm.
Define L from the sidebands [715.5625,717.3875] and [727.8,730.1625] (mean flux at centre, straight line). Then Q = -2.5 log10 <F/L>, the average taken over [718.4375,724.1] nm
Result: -0.05 mag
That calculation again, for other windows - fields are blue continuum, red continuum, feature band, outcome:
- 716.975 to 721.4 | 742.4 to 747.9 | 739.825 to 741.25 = -0.033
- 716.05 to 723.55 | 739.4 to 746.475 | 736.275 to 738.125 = 0.046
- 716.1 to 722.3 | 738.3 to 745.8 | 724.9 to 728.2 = 0.025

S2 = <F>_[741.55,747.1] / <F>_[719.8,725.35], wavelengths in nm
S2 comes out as 1.07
